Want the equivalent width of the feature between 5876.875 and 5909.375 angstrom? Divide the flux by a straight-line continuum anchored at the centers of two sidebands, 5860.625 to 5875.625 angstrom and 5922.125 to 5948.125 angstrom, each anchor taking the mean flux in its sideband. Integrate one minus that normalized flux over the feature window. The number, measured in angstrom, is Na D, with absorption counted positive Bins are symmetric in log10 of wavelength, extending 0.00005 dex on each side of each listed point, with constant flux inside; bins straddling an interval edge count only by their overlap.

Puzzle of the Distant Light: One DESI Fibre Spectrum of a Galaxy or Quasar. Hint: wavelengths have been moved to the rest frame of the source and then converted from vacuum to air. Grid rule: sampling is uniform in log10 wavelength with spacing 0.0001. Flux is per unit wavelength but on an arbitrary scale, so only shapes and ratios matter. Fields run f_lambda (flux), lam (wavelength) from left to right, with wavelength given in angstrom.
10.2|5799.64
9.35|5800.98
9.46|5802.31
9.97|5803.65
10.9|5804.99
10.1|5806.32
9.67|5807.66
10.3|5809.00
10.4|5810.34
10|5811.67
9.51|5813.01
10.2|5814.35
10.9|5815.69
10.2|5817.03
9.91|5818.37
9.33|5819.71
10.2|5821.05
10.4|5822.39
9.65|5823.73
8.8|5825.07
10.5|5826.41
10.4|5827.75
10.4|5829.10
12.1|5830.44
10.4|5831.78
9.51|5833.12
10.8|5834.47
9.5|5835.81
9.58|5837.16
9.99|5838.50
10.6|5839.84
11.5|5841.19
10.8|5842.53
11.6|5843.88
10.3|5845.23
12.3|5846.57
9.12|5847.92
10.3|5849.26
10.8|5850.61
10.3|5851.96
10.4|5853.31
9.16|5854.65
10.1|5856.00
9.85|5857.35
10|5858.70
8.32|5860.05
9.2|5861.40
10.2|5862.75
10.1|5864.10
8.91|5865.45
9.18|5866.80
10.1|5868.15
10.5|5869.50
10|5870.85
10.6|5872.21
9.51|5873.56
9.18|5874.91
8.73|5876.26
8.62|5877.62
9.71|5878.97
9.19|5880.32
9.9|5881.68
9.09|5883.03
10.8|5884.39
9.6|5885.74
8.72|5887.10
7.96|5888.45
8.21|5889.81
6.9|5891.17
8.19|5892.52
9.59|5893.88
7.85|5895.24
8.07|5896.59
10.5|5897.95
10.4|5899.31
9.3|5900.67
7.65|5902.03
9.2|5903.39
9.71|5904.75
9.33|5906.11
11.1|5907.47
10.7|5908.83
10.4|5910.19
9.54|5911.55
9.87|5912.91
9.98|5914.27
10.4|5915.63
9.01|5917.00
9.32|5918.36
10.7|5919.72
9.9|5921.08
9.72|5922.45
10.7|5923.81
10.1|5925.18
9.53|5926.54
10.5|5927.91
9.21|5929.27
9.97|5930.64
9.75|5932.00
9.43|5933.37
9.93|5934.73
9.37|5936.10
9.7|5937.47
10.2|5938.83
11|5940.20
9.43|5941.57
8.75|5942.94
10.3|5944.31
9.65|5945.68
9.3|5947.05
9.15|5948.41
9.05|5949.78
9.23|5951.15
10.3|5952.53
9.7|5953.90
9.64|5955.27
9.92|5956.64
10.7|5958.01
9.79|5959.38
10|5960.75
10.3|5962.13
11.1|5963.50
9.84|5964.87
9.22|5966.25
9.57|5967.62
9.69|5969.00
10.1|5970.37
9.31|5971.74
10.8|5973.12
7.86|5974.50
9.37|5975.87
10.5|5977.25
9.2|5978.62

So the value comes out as 2.0 angstrom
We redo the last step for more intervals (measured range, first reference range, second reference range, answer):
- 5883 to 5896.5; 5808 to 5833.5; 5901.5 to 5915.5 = 1.69 angstrom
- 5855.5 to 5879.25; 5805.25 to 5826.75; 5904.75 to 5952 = 0.80 angstrom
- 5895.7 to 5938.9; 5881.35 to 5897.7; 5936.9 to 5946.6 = -2.02 angstrom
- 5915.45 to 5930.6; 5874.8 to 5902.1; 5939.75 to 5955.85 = -0.91 angstrom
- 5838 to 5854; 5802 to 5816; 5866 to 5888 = -1.38 angstrom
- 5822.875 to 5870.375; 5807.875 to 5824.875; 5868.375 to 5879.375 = -1.60 angstrom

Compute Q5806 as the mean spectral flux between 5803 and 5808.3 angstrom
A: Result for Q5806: 10.2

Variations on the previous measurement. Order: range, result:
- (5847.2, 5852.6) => 10.1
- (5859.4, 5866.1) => 9.35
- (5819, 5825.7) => 9.69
